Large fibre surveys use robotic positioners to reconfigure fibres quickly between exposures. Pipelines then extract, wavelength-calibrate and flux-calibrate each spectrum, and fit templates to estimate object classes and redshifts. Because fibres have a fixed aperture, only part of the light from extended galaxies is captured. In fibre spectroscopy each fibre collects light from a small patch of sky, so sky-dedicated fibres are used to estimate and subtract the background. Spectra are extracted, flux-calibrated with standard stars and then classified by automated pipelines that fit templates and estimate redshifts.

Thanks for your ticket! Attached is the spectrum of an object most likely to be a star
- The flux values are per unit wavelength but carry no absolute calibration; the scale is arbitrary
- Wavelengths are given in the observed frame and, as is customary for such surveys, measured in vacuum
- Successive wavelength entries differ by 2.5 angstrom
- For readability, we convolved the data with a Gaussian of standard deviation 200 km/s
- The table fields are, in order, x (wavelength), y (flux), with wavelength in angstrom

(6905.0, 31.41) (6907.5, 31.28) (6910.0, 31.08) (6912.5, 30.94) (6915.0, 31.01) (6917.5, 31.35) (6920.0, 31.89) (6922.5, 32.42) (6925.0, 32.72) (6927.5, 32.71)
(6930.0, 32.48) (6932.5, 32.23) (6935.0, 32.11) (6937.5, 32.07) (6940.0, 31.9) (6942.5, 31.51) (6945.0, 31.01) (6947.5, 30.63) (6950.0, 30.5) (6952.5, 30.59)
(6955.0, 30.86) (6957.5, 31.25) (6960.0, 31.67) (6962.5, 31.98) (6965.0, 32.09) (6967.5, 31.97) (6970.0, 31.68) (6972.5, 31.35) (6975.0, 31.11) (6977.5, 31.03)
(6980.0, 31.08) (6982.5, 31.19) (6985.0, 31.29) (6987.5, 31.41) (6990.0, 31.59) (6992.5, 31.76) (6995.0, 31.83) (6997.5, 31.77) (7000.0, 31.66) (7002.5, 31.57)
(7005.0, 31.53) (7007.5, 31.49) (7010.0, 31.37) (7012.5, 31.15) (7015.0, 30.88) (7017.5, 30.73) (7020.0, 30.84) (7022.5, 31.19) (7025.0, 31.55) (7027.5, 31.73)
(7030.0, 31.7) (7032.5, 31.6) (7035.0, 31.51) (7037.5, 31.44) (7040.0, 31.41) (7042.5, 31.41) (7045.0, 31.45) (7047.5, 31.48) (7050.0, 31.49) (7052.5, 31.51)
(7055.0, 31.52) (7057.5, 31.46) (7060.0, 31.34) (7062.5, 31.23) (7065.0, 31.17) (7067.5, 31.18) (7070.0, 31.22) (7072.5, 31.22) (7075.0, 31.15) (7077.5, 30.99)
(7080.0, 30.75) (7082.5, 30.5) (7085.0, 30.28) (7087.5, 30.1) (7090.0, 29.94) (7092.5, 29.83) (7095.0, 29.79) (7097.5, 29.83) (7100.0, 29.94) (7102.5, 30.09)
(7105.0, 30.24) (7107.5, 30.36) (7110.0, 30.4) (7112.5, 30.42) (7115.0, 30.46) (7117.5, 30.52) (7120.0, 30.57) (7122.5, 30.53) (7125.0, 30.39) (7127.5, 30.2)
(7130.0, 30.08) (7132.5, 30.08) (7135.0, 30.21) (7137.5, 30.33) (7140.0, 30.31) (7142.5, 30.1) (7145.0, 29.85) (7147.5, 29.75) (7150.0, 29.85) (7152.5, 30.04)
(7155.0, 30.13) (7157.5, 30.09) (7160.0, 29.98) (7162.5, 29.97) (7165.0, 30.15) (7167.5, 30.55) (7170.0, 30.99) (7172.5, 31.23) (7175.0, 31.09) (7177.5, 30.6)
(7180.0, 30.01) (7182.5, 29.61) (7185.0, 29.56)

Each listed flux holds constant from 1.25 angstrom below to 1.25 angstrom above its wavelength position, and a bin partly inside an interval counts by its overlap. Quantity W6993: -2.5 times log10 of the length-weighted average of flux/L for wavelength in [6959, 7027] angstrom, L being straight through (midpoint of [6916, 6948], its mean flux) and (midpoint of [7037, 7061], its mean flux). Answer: 0.009 mag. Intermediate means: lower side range 31.9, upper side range 31.5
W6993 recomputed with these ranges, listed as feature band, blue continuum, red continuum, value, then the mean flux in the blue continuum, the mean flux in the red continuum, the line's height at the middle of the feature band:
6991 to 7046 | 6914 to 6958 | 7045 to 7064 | 0.00 mag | 31.6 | 31.4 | 31.5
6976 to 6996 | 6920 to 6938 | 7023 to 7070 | 0.02 mag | 32.4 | 31.4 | 31.9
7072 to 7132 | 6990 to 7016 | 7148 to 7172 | 0.01 mag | 31.5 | 30.2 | 30.7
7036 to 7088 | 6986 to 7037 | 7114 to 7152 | -0.01 mag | 31.4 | 30.2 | 30.9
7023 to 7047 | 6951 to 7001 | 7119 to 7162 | -0.02 mag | 31.5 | 30.1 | 31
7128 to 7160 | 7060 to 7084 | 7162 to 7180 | 0.02 mag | 31.1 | 30.6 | 30.8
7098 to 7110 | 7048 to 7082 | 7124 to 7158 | 0.02 mag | 31.2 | 30.1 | 30.7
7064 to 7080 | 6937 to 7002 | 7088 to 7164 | -0.02 mag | 31.4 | 30.1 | 30.6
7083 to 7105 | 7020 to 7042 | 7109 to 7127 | 0.03 mag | 31.5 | 30.5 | 30.7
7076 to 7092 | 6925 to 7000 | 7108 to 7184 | 0.01 mag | 31.6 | 30.3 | 30.7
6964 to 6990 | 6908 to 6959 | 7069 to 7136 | -0.01 mag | 31.6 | 30.4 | 31.3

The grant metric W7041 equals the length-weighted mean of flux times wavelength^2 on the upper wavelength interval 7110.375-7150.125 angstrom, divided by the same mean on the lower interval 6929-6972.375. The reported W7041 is 1.01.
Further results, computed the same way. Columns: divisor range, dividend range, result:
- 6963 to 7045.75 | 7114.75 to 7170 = 1.00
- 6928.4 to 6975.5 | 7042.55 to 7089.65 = 1.02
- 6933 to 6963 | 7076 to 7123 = 1.01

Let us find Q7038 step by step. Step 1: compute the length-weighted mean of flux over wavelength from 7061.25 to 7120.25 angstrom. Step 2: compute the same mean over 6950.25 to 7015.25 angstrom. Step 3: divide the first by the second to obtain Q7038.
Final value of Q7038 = 0.97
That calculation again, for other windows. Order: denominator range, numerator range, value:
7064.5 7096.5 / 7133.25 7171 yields 0.99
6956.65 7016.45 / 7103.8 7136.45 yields 0.96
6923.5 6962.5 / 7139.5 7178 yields 0.96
